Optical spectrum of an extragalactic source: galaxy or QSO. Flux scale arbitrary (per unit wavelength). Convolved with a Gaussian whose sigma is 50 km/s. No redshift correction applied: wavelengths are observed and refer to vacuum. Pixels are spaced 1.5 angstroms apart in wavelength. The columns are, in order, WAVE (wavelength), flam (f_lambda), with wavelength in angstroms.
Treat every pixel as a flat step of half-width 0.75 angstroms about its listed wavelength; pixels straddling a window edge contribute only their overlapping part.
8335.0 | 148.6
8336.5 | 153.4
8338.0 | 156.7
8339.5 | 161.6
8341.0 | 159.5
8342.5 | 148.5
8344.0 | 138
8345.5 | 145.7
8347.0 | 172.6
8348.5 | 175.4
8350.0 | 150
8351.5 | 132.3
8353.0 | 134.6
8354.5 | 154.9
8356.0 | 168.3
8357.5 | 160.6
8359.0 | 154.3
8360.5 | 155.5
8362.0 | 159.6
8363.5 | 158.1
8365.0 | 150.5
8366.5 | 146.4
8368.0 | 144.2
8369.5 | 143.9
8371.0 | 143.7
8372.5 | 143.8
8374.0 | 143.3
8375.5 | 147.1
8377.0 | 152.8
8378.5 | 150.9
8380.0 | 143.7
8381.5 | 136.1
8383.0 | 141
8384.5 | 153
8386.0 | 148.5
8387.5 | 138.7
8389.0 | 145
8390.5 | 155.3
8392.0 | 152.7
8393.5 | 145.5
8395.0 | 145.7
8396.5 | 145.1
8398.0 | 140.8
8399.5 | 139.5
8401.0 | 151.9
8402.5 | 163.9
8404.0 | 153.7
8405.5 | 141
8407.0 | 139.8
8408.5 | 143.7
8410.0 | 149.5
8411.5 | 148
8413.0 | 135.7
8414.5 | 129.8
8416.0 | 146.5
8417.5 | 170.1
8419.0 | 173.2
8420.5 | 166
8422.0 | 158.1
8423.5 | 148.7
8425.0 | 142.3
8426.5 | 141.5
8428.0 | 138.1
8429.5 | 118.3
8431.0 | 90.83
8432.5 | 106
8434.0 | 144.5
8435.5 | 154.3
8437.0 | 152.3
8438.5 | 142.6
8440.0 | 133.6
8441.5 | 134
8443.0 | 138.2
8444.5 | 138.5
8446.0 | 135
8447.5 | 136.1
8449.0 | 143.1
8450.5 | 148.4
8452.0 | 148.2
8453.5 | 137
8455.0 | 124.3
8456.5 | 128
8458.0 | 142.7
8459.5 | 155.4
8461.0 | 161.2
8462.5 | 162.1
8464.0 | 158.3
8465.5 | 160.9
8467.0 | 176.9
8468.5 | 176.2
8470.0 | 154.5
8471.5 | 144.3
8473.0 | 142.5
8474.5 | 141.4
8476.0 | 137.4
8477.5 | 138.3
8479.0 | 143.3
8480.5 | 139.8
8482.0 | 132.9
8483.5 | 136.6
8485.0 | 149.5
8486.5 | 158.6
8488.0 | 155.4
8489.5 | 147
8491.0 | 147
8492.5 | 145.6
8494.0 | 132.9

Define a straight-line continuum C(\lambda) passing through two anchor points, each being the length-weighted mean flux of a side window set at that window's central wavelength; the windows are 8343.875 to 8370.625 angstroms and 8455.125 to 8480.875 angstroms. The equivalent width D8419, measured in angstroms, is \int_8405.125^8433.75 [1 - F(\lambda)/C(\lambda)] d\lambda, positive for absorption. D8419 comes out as 1.9 angstroms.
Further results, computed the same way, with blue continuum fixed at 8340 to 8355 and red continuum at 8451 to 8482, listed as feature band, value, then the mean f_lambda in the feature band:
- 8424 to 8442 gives 1.9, 133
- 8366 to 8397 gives 0.9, 146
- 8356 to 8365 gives -0.4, 158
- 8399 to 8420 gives 0.0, 149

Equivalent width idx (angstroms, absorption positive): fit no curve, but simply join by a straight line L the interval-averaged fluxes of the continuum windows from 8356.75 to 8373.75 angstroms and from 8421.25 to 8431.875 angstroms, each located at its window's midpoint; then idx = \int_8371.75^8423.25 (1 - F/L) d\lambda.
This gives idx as -2.4 angstroms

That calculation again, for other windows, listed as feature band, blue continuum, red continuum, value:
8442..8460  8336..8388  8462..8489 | 1.3 angstroms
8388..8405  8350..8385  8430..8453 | -0.6 angstroms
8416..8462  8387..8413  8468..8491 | 1.5 angstroms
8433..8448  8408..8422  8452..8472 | 1.2 angstroms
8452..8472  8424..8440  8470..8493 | -1.8 angstroms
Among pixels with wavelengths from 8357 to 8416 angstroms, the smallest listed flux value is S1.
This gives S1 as 129.8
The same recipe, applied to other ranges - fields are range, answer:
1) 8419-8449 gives 90.83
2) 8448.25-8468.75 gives 124.3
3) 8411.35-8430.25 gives 118.3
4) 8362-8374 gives 143.3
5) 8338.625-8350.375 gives 138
